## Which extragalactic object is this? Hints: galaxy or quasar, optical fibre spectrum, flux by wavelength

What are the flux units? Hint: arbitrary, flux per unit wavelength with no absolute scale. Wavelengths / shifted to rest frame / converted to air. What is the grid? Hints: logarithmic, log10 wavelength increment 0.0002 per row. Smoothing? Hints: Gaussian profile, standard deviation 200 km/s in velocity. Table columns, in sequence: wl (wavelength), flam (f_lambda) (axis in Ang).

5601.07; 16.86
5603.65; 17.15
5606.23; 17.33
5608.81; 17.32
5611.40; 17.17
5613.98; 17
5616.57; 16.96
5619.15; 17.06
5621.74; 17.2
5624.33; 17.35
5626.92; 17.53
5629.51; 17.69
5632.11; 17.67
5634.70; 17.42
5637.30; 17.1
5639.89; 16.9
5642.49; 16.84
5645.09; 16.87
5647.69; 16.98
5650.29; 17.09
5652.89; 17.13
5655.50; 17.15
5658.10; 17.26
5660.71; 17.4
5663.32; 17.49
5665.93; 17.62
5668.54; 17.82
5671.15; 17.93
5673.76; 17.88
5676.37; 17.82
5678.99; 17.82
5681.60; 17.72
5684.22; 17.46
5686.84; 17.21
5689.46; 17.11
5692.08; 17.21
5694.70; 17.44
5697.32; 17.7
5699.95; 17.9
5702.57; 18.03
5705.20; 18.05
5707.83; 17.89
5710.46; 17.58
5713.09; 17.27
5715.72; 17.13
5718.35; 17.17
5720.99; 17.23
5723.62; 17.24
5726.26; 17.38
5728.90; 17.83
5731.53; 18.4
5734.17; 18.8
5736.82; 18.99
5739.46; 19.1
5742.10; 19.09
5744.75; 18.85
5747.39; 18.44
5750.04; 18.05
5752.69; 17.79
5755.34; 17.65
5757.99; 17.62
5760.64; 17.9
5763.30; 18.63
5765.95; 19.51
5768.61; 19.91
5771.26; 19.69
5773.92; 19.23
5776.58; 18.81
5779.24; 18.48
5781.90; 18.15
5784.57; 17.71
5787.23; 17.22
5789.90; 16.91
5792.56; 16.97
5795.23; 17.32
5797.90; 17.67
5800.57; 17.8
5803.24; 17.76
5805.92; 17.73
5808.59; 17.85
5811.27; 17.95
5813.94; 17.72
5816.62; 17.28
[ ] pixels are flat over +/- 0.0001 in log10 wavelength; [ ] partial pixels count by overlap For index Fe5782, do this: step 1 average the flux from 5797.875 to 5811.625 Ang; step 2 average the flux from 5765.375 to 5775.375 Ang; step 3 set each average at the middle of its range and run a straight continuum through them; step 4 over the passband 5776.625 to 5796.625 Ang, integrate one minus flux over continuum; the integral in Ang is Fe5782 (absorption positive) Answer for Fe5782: 1.2 Ang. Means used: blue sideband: 19.6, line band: 17.6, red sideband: 17.8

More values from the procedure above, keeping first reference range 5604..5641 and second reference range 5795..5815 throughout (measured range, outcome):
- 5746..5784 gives -1.9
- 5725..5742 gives -0.9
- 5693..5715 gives -0.3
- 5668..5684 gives -0.4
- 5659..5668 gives -0.1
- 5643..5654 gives 0.2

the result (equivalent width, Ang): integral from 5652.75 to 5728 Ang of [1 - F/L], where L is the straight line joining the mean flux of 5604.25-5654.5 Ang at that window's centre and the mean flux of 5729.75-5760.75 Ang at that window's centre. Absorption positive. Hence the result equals 1.3 Ang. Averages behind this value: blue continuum 17.2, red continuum 18.4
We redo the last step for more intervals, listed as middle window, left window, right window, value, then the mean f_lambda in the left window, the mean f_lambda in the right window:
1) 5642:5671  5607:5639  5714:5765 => 0.39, 17.3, 18.1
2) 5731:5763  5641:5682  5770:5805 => -1.09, 17.4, 18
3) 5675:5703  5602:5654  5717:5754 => 0.27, 17.2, 18.2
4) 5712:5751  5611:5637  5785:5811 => -1.45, 17.3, 17.5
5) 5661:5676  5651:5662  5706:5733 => -0.39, 17.2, 17.5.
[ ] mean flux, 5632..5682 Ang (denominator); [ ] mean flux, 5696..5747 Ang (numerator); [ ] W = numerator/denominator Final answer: 1.0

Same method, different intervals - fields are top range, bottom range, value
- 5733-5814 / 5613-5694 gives 1.05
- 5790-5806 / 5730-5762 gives 0.95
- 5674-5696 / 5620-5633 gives 1.00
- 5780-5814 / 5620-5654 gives 1.02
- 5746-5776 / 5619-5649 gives 1.08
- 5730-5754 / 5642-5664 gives 1.09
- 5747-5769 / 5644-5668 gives 1.06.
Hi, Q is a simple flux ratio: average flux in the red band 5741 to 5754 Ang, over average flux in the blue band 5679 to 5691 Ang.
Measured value 1.1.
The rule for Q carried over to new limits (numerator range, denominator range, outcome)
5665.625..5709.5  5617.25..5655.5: 1.03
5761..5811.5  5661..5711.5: 1.03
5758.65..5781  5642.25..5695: 1.09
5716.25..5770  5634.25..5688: 1.05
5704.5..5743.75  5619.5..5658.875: 1.04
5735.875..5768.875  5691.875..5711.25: 1.04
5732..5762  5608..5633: 1.06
